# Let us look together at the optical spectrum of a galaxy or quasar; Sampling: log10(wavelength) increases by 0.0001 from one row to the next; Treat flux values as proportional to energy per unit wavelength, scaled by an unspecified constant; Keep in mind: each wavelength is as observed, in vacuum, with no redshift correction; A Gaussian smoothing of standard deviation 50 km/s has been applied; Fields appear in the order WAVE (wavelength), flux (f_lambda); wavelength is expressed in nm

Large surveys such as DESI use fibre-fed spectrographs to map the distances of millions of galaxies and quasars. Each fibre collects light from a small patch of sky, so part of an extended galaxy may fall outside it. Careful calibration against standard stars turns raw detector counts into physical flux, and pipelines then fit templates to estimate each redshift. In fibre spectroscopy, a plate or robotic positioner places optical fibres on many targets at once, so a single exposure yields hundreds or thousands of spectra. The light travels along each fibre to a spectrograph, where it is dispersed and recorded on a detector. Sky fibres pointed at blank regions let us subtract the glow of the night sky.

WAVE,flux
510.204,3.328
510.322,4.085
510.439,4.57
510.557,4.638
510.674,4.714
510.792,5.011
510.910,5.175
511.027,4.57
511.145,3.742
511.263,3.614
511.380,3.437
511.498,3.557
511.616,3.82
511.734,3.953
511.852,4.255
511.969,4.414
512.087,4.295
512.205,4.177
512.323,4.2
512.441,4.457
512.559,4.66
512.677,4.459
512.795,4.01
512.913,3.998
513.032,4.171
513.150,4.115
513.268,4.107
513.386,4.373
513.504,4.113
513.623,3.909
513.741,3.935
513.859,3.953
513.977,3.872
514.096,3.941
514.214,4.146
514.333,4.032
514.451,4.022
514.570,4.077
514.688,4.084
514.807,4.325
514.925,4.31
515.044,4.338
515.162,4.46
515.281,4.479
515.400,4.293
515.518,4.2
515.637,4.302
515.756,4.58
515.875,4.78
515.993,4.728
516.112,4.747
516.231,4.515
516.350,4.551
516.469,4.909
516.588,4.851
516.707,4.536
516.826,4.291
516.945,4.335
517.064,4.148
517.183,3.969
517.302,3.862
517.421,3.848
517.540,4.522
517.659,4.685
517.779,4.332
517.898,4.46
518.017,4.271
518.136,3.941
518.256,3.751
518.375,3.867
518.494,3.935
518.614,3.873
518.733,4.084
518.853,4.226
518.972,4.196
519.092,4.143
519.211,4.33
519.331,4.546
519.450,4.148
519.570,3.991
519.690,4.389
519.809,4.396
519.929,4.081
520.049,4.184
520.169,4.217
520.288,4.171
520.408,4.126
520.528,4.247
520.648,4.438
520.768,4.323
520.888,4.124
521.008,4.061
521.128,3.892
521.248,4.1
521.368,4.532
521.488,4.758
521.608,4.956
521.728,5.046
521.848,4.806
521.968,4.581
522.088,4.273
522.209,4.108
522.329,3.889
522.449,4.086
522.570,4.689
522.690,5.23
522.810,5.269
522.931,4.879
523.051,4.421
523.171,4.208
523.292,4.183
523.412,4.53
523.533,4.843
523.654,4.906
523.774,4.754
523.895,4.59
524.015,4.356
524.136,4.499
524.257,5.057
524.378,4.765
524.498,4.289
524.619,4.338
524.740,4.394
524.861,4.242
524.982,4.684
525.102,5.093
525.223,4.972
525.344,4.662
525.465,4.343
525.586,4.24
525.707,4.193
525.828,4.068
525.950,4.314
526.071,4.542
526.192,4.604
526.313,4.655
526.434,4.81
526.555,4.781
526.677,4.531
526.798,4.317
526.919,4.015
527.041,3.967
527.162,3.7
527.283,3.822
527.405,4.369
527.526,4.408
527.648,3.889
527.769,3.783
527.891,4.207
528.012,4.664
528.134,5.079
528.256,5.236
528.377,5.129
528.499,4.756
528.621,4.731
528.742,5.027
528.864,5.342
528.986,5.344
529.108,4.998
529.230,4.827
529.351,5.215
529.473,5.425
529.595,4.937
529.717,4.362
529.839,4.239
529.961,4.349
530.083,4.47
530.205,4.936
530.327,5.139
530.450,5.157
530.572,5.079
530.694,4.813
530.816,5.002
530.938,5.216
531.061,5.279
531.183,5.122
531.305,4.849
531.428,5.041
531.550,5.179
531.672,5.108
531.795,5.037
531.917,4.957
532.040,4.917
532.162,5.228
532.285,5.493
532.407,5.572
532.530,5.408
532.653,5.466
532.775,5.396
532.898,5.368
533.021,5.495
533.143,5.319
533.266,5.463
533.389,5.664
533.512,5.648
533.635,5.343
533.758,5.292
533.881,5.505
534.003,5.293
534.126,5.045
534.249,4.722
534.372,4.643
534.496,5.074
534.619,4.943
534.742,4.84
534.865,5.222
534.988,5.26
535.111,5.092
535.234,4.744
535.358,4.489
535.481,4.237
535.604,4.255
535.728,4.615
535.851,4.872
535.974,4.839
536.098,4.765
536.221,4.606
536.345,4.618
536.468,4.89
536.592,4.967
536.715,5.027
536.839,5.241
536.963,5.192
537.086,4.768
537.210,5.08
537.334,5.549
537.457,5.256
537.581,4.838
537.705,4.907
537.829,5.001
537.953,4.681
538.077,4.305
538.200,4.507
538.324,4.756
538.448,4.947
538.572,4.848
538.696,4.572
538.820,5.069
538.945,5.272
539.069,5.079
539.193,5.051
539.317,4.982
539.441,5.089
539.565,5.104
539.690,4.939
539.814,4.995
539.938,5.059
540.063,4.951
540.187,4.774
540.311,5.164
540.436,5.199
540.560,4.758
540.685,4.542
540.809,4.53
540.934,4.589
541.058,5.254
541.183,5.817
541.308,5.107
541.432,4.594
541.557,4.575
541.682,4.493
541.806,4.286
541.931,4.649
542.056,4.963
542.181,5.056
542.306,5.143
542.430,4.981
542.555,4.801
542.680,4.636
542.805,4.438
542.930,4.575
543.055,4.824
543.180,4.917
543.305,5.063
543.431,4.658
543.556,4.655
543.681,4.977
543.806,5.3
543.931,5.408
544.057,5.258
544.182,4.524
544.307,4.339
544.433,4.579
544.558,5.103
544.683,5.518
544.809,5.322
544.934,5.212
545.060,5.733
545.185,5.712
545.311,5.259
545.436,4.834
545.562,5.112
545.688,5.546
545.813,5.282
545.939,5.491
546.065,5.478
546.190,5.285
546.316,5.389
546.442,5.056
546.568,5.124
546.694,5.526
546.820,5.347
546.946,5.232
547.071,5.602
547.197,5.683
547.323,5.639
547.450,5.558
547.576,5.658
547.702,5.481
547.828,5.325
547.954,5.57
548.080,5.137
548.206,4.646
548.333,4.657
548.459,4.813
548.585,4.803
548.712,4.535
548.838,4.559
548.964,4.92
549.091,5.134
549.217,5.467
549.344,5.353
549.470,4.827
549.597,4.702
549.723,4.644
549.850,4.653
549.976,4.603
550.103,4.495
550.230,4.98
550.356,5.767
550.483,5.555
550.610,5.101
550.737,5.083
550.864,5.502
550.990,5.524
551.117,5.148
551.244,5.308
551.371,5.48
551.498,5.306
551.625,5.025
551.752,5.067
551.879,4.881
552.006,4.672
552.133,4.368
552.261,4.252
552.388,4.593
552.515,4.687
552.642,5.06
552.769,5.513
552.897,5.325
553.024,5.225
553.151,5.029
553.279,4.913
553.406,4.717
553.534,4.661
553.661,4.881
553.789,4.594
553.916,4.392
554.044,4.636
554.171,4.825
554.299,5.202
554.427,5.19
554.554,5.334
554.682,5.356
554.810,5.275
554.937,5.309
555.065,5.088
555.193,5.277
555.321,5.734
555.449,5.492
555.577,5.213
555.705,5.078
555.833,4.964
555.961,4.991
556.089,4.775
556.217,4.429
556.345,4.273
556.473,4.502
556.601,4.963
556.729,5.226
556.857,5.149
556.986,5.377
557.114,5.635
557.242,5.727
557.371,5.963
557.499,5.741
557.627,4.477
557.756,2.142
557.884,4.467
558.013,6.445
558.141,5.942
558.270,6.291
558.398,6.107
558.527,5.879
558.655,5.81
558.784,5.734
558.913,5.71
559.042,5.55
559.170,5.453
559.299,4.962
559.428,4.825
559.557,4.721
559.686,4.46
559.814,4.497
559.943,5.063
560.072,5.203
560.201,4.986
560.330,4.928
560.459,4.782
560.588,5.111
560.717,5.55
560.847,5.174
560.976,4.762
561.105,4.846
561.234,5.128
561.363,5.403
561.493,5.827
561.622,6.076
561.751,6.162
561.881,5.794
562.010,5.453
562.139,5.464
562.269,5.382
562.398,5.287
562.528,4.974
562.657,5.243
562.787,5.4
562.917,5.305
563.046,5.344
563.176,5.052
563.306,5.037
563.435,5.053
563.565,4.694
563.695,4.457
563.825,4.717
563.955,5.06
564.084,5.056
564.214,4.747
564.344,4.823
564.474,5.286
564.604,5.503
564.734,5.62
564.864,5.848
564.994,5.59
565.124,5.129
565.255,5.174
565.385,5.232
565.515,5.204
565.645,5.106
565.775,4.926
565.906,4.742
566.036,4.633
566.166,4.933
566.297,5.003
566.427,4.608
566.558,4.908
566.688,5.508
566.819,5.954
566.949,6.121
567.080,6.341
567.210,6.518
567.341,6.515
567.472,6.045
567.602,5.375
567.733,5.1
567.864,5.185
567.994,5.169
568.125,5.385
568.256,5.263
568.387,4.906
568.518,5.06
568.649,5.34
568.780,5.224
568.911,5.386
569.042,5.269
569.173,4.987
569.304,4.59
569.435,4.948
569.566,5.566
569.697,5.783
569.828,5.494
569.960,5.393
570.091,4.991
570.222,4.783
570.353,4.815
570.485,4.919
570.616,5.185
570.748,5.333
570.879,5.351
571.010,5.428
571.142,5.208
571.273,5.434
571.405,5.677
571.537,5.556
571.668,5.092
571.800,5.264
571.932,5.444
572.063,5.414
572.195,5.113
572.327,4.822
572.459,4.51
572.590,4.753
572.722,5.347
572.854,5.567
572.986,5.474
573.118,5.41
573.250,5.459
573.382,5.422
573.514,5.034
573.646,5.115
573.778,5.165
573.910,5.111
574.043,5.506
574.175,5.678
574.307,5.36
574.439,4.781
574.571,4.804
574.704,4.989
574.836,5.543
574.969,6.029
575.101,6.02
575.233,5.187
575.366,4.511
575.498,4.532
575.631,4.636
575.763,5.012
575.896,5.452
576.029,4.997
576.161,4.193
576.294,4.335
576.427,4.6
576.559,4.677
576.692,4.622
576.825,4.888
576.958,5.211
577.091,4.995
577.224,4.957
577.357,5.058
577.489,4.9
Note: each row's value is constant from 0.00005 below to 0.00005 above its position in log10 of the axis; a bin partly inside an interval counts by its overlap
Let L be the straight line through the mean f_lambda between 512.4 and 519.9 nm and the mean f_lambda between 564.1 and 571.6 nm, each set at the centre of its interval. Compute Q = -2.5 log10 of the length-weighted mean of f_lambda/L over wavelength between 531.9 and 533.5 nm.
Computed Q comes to -0.17 mag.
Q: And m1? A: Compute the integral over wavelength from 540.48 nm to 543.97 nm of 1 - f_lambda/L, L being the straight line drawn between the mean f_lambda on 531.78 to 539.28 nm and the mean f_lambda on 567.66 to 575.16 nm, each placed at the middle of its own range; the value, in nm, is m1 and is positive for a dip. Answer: 0.16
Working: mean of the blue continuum 5.02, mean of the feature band 4.84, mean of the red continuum 5.24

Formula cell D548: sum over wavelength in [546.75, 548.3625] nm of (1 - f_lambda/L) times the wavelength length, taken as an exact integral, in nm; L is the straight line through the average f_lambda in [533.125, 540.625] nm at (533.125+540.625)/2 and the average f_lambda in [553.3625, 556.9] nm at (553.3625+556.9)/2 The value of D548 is -0.13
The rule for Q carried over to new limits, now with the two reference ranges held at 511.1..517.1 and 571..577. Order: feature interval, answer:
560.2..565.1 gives -0.06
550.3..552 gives -0.10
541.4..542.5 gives -0.02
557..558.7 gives -0.11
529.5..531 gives -0.08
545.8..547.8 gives -0.15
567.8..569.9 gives -0.04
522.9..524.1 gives -0.05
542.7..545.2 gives -0.07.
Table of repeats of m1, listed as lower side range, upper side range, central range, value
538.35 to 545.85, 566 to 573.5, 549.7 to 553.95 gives 0.09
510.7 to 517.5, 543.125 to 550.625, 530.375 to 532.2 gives -0.14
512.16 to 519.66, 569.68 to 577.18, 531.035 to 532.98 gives -0.31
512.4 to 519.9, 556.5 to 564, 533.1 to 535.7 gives -0.22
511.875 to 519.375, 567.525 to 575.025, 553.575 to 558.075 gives -0.06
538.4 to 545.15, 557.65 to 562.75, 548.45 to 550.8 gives 0.06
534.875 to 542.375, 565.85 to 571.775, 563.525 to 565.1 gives 0.04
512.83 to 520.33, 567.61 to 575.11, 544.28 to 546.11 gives -0.19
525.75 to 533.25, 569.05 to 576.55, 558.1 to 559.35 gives -0.17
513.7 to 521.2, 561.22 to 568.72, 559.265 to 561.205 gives 0.10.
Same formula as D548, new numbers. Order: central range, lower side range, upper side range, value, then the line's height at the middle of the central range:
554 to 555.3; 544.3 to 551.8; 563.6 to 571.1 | 0.01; 5.21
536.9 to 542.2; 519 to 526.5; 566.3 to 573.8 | -0.16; 4.76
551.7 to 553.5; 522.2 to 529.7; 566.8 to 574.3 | 0.06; 5.03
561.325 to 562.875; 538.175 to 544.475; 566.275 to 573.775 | -0.10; 5.19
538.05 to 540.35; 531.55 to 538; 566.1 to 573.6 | 0.08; 5.09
